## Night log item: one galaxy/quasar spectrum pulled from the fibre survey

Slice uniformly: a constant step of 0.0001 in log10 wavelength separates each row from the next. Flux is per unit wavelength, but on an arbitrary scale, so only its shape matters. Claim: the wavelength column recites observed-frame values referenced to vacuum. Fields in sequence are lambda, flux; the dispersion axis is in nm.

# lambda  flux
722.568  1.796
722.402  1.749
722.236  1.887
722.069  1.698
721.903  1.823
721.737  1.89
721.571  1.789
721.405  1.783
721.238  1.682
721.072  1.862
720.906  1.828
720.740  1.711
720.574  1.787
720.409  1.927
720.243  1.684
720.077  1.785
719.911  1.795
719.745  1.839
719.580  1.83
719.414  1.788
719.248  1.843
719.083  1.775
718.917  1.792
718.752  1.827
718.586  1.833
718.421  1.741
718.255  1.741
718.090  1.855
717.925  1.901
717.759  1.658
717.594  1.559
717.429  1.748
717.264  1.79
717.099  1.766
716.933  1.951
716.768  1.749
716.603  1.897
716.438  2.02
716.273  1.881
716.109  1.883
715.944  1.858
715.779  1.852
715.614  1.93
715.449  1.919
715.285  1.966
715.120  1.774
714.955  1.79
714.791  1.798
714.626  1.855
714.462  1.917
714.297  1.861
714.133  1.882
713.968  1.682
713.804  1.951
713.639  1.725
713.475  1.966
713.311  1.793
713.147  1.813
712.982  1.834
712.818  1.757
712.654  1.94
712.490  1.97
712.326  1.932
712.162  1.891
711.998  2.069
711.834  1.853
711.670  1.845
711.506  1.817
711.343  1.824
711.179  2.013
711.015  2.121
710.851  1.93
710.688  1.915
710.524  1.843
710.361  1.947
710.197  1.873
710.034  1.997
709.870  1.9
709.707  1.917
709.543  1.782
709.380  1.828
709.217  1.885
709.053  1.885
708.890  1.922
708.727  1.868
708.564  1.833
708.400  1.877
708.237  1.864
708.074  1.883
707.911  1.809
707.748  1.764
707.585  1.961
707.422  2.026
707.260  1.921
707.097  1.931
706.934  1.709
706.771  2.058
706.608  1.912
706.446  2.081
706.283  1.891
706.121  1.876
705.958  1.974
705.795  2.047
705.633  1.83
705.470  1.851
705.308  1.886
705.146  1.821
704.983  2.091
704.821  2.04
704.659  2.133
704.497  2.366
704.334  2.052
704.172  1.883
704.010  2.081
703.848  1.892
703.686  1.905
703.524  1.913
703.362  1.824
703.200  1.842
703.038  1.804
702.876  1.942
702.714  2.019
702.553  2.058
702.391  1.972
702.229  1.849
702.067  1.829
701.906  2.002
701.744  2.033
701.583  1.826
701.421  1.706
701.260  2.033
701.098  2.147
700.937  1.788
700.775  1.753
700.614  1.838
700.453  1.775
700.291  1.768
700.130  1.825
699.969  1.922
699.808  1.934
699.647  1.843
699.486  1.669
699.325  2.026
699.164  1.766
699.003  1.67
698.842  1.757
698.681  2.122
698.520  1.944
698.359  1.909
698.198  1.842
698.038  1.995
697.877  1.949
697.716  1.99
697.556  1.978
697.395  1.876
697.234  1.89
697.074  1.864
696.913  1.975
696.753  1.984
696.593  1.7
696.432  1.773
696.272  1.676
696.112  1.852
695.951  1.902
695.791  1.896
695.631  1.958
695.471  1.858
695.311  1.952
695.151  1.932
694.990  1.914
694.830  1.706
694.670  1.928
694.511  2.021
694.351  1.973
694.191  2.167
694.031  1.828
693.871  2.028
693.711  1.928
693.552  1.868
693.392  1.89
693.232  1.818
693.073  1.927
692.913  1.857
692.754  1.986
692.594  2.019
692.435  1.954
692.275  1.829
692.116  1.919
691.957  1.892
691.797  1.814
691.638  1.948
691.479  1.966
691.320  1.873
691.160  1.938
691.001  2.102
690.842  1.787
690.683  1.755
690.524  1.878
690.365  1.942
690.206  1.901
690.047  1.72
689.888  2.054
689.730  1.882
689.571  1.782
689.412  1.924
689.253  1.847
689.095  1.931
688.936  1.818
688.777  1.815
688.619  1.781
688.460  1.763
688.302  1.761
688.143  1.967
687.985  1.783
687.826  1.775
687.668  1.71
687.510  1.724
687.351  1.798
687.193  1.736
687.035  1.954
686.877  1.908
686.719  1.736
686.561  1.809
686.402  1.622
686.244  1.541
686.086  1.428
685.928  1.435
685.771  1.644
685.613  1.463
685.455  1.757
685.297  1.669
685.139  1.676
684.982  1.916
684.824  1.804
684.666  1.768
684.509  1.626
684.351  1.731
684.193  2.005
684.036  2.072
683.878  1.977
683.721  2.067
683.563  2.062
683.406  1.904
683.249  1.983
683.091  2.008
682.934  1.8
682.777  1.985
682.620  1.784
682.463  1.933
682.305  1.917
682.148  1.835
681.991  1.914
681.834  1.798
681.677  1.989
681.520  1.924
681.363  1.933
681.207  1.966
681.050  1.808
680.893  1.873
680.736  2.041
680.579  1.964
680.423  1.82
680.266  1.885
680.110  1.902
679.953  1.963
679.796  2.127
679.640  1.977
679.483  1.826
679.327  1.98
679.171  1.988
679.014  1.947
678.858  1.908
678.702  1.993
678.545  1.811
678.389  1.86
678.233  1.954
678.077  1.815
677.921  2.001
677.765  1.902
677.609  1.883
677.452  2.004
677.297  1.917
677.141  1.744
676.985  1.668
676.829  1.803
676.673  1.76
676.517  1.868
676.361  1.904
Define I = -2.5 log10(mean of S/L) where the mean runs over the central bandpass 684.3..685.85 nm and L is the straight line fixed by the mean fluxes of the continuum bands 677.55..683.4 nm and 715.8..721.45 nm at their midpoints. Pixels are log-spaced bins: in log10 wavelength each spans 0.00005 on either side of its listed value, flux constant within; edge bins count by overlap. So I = 0.12 mag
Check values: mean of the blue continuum 1.92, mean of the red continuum 1.81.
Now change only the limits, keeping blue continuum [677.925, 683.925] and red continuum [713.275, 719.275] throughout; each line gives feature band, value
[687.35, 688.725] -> 0.07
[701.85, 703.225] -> -0.03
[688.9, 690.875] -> 0.02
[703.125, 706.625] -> -0.06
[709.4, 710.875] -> -0.03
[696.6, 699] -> -0.02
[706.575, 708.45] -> -0.02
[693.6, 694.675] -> -0.05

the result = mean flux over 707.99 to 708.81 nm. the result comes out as 1.86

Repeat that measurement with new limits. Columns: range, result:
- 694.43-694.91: 1.89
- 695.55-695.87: 1.93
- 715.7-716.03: 1.85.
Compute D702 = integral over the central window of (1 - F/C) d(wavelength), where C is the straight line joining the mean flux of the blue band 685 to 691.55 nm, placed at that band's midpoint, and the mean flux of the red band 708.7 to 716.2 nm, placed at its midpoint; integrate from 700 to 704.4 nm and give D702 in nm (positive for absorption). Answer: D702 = -0.14 nm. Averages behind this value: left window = 1.79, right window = 1.88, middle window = 1.9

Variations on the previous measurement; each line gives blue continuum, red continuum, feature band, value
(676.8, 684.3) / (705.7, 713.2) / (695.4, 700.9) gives 0.13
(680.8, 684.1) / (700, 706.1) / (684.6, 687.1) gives 0.31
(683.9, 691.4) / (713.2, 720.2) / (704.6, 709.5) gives -0.26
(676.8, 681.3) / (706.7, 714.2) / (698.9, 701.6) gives 0.08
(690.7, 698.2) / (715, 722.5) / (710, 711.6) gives -0.07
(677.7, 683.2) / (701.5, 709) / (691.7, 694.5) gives 0.00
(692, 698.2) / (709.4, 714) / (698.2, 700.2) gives 0.04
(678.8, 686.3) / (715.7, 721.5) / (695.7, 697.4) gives -0.01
